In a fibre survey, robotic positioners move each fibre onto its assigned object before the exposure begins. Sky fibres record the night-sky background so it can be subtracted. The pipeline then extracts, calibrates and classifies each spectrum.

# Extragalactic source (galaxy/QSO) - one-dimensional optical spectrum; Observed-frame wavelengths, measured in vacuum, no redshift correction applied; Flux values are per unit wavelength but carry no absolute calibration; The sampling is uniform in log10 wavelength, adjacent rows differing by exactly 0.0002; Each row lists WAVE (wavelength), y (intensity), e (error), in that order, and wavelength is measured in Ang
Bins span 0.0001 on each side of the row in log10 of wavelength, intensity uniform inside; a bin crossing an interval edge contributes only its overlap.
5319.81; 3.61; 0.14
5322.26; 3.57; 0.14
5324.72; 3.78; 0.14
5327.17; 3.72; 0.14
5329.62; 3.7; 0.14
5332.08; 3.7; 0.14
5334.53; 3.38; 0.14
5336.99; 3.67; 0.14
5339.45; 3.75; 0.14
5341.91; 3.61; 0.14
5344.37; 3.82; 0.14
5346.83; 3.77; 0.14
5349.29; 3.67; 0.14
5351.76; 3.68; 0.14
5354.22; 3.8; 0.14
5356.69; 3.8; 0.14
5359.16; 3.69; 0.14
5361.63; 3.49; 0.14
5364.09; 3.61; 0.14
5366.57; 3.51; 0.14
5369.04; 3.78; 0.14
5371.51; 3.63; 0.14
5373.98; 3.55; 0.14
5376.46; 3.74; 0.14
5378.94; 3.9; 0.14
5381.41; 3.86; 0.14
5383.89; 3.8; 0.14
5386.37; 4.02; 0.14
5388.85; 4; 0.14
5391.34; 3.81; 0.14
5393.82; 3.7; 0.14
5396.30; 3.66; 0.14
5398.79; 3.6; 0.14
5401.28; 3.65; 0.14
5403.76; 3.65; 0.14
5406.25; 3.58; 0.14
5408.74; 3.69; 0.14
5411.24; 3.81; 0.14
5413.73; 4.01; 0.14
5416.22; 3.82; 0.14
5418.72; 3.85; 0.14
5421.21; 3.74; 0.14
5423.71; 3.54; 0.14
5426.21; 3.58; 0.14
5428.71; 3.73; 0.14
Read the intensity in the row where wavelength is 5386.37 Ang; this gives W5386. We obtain 4.02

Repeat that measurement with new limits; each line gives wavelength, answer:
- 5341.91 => 3.61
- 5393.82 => 3.7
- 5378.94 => 3.9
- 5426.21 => 3.58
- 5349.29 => 3.67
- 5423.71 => 3.54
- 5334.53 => 3.38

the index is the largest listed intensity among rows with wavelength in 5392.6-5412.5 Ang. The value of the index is 3.81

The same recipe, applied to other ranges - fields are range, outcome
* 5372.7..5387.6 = 4.02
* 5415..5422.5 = 3.85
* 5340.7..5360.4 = 3.82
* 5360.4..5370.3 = 3.78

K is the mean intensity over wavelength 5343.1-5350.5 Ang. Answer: 3.76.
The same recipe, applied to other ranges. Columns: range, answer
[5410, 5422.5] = 3.85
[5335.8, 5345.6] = 3.71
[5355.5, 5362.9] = 3.66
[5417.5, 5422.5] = 3.8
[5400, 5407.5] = 3.63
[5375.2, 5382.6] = 3.83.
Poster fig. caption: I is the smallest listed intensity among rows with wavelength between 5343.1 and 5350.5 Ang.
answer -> 3.67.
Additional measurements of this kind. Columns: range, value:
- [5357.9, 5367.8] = 3.49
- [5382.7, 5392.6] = 3.8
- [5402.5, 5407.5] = 3.58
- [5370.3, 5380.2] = 3.55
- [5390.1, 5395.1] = 3.7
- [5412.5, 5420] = 3.82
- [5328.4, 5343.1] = 3.38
